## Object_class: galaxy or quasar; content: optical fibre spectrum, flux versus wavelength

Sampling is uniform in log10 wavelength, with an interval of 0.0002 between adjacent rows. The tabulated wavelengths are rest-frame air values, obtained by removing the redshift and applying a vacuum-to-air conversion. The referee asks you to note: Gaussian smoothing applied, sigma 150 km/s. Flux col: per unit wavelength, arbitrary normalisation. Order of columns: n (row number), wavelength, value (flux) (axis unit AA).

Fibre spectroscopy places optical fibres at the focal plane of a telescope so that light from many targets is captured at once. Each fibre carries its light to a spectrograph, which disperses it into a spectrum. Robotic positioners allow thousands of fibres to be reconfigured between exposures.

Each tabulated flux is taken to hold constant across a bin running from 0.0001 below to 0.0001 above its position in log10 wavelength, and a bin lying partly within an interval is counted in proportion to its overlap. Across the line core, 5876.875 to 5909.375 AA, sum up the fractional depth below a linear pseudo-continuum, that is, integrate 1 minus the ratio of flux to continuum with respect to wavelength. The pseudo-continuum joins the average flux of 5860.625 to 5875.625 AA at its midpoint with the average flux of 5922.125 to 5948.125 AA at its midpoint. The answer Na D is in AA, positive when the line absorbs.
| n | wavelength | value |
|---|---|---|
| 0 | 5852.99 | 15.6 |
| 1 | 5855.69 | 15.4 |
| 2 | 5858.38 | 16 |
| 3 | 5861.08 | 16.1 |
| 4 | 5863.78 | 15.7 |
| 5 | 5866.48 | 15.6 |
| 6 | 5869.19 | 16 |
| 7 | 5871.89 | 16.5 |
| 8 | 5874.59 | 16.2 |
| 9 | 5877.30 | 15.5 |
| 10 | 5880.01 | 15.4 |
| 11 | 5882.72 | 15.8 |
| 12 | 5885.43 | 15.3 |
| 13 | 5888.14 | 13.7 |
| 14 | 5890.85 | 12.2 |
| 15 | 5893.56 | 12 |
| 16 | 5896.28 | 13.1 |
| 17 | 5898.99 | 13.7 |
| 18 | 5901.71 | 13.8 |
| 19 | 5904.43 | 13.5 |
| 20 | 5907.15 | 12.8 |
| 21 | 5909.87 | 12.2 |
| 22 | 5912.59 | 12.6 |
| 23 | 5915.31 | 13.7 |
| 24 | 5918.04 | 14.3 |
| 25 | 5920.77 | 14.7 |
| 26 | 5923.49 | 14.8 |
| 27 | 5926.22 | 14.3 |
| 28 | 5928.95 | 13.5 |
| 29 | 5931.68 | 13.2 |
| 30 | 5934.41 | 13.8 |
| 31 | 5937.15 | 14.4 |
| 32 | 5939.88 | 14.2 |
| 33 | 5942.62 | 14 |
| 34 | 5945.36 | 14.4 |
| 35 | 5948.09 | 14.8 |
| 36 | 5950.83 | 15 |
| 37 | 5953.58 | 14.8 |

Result 3.19 AA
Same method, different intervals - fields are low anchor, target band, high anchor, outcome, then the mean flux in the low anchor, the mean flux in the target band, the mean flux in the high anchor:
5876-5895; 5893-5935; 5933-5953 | 2.3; 14.3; 13.5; 14.4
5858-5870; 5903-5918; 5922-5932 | 1.5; 15.9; 13.1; 14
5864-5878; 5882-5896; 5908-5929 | 1.4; 16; 13.7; 13.8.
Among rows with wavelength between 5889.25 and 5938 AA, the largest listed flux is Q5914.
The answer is 14.8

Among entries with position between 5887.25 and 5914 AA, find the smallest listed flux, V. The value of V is 12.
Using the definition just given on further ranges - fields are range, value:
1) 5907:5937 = 12.2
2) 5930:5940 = 13.2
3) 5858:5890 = 13.7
